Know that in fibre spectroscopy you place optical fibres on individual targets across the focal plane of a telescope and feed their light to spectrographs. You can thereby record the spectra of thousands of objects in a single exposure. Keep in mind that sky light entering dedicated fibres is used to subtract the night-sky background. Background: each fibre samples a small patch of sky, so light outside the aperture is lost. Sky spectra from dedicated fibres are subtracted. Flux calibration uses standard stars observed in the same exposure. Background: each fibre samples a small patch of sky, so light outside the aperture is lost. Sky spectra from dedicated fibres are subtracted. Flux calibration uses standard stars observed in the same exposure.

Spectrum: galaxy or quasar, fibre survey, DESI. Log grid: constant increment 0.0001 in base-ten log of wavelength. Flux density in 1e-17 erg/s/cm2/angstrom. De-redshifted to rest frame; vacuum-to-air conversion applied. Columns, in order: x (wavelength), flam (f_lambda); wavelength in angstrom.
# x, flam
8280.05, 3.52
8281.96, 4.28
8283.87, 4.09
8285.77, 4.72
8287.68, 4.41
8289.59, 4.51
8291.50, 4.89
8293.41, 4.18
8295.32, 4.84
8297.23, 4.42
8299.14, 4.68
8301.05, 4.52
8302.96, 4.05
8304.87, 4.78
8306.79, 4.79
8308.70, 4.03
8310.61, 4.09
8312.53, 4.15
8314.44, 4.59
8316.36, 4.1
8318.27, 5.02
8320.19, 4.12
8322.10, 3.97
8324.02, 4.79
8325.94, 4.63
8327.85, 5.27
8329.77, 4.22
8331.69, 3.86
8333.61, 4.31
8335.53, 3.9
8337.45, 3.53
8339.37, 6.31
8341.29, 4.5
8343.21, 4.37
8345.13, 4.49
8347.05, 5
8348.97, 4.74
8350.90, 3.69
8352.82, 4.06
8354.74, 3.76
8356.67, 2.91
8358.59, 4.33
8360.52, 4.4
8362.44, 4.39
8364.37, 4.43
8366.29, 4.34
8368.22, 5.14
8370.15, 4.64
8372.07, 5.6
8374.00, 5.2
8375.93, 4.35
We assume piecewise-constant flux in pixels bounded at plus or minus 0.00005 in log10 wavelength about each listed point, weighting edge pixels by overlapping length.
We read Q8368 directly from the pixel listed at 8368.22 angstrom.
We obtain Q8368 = 5.14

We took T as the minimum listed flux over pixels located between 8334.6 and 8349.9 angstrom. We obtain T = 3.53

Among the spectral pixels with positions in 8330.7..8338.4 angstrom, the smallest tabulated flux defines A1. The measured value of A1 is 3.53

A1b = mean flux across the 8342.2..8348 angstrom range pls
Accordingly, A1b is 4.62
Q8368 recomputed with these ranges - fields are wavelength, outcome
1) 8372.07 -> 5.6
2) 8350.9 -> 3.69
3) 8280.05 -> 3.52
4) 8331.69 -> 3.86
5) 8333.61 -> 4.31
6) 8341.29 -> 4.5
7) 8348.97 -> 4.74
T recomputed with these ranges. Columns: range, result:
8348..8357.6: 2.91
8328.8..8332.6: 3.86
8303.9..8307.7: 4.78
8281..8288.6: 4.09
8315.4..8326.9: 3.97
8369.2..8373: 4.64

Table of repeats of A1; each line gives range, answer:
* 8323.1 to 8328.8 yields 4.63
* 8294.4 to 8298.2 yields 4.42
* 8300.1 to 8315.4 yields 4.03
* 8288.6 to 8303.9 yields 4.05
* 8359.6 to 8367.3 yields 4.34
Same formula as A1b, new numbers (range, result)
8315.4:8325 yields 4.4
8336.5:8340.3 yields 4.91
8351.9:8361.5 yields 3.89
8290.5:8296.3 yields 4.63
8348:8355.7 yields 4.06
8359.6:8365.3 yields 4.41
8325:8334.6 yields 4.46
